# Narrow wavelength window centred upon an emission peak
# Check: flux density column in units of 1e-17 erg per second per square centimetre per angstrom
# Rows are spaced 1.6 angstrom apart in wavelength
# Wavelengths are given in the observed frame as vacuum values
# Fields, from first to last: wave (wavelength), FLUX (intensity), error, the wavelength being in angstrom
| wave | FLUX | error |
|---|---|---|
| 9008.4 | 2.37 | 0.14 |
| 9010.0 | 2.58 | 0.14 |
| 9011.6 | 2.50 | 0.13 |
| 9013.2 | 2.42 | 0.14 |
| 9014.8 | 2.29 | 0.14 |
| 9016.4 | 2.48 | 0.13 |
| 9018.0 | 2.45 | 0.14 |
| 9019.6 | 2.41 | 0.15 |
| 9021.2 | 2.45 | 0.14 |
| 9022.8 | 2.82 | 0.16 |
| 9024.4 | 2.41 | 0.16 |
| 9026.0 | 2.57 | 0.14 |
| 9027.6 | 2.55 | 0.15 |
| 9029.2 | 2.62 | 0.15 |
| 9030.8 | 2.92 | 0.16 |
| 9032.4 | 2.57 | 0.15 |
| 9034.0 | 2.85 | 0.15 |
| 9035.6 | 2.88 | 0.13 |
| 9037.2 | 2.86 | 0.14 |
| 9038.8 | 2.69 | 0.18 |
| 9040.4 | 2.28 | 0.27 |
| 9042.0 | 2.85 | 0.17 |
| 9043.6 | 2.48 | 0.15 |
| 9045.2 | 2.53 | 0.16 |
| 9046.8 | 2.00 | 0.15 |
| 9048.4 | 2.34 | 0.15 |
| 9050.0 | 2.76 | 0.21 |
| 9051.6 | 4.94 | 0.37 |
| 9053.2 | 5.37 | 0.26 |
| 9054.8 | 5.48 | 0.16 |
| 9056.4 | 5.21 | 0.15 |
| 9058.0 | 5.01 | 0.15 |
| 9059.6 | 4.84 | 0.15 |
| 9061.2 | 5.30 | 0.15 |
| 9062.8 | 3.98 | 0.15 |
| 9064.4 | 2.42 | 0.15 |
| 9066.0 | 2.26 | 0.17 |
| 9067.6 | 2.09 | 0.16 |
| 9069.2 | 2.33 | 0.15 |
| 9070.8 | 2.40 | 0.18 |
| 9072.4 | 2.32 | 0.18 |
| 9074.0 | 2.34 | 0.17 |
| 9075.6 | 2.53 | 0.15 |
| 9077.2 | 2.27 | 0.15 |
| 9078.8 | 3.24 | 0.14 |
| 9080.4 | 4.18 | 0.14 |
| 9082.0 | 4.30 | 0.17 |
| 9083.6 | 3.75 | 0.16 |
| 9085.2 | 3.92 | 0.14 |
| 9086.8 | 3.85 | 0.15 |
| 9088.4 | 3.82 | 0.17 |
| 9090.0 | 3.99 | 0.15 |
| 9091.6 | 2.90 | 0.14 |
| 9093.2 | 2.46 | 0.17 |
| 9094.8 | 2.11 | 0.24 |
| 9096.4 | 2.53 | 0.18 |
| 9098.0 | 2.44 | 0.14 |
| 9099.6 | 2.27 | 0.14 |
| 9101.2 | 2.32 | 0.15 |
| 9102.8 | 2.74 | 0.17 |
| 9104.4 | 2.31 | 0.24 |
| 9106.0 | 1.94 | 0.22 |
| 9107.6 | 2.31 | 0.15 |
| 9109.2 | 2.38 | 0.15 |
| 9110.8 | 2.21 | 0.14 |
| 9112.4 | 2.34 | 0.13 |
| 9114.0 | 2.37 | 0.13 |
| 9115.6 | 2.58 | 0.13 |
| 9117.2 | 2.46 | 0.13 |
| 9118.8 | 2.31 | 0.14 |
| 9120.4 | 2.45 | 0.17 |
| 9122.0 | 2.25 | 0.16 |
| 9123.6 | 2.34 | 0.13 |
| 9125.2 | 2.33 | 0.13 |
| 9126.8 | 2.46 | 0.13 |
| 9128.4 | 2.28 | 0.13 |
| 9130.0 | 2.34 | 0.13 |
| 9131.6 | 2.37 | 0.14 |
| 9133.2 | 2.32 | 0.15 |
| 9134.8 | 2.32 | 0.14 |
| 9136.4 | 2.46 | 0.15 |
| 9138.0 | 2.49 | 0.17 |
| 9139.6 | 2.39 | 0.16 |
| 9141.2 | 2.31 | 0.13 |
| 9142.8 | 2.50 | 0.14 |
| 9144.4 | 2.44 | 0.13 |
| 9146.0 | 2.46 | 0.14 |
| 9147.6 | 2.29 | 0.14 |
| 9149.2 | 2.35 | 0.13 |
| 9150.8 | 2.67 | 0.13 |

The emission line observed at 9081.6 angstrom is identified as [N II]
